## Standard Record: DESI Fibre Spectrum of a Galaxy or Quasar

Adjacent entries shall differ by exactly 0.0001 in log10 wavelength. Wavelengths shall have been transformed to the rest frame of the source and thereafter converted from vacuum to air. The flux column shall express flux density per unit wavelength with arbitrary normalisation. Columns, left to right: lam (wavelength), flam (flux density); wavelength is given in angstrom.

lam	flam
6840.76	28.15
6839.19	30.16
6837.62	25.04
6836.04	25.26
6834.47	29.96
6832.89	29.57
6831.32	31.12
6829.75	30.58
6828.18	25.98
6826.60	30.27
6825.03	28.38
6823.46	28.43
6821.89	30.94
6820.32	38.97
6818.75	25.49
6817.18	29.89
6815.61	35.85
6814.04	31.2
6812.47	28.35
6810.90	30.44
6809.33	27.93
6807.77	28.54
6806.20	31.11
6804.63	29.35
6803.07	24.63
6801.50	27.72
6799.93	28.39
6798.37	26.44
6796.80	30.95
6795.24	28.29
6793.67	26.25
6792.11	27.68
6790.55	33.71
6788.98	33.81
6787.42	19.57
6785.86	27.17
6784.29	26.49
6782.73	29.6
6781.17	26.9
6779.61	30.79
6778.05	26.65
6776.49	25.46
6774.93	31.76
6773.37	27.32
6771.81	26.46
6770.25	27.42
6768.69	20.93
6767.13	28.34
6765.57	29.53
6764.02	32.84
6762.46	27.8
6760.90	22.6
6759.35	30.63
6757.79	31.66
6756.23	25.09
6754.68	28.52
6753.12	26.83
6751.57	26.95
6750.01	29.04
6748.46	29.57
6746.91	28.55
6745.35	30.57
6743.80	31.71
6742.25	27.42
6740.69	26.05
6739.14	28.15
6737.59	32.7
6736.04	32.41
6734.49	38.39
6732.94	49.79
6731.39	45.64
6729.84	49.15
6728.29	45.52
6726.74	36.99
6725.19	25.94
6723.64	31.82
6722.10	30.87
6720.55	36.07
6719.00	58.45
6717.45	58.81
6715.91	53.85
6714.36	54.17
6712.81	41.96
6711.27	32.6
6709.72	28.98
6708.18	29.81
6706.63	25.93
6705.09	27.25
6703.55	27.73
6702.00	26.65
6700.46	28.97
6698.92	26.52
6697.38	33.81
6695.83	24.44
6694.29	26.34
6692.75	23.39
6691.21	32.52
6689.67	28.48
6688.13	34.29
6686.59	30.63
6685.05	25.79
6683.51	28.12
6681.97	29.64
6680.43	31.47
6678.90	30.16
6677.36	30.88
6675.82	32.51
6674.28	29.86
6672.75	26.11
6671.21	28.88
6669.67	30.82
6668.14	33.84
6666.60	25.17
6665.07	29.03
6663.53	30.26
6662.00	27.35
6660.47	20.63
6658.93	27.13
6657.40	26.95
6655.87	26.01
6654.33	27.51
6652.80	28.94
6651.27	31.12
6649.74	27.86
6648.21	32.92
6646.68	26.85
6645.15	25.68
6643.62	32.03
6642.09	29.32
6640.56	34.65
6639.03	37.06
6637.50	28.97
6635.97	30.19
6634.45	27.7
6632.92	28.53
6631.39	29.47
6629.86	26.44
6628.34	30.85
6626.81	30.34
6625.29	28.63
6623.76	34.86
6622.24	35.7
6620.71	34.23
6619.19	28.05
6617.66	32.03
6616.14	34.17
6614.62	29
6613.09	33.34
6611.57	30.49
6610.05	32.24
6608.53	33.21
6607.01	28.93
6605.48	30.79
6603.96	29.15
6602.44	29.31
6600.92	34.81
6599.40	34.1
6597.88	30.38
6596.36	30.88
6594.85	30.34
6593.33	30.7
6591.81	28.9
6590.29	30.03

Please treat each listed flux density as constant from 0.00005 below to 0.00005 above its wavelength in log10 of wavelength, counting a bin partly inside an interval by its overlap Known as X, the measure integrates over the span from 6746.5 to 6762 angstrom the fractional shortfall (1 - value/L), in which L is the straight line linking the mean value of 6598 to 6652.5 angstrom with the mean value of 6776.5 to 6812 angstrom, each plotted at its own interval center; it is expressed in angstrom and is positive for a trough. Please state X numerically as 0.5 angstrom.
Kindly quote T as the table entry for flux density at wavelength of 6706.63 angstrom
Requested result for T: 25.93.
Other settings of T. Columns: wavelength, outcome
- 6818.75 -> 25.49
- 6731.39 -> 45.64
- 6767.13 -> 28.34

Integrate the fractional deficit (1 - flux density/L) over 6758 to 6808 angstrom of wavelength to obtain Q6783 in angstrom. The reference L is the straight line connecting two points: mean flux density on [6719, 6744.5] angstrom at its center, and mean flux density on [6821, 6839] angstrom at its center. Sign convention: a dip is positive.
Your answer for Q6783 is 6.7 angstrom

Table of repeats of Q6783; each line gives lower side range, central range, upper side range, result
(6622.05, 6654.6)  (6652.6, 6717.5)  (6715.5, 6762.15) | 3.8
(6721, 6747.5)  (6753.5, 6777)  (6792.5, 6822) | 3.5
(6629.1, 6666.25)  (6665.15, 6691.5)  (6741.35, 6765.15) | -1.0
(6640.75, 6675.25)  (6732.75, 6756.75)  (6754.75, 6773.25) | -2.2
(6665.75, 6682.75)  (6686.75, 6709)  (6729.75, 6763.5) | 1.5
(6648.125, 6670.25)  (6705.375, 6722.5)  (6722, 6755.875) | -4.9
